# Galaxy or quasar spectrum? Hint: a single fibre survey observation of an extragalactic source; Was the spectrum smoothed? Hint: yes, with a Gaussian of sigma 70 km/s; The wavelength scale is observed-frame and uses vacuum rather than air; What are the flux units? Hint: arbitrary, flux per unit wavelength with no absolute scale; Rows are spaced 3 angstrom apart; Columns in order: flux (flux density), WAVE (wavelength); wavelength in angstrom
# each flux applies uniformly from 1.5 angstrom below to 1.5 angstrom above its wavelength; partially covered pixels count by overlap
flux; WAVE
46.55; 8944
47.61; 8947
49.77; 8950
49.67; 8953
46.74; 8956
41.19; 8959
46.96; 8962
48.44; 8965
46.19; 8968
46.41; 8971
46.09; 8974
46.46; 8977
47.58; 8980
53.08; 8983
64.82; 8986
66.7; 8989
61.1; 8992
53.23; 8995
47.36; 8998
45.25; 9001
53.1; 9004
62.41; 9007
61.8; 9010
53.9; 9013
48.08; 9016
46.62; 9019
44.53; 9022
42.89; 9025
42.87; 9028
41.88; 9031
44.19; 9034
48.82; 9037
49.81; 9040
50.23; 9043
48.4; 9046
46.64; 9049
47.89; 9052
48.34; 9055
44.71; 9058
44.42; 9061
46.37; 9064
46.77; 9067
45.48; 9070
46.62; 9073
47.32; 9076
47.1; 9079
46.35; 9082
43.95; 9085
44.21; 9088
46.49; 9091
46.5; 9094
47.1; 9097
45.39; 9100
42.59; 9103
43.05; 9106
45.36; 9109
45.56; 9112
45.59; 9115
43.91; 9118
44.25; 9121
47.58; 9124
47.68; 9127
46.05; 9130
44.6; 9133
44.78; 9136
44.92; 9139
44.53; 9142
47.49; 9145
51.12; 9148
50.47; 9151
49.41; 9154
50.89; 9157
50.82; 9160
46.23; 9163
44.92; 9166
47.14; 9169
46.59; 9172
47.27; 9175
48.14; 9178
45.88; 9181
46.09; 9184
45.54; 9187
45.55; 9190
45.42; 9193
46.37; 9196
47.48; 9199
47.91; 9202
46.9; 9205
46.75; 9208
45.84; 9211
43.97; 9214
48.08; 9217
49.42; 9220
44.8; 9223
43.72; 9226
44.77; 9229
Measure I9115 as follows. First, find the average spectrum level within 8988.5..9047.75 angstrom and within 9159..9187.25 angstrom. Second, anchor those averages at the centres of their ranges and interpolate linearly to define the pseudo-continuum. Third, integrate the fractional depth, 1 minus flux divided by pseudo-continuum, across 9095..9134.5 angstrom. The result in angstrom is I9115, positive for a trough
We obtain 2.4 angstrom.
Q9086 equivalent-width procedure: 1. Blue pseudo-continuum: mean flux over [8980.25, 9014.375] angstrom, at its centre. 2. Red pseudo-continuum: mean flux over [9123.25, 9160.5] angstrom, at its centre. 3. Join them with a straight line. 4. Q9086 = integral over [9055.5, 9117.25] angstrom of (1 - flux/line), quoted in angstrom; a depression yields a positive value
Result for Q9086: 6.52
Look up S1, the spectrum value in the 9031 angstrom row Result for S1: 41.88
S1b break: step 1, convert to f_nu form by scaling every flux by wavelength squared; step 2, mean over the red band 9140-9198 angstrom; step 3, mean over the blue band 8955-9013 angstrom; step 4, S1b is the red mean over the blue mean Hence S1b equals 0.95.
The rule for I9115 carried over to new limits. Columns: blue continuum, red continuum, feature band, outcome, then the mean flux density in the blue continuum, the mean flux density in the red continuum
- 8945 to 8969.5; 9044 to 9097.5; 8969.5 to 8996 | -4.0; 47.1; 46.4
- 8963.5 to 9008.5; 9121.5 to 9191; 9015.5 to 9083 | 5.6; 52.5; 47.1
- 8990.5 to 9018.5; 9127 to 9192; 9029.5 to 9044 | 1.5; 53.8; 47.1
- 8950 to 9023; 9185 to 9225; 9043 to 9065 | 1.2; 51.2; 46.4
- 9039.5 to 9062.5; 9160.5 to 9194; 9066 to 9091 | 0.7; 47.5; 46.4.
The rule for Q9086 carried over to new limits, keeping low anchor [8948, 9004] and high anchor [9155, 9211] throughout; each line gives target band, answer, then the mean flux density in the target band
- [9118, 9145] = 1.3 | 45.6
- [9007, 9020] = -1.1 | 54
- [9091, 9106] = 1.0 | 45.3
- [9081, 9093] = 0.8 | 45.3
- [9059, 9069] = 0.7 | 45.8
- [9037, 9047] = 0.0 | 49.4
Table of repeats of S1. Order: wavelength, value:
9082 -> 46.35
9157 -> 50.89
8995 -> 53.23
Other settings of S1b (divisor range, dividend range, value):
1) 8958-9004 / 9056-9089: 0.92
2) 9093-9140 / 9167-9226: 1.04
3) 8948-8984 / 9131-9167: 1.05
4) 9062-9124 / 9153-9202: 1.05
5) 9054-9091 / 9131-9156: 1.04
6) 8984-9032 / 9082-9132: 0.88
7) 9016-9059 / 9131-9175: 1.05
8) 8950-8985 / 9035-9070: 1.02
